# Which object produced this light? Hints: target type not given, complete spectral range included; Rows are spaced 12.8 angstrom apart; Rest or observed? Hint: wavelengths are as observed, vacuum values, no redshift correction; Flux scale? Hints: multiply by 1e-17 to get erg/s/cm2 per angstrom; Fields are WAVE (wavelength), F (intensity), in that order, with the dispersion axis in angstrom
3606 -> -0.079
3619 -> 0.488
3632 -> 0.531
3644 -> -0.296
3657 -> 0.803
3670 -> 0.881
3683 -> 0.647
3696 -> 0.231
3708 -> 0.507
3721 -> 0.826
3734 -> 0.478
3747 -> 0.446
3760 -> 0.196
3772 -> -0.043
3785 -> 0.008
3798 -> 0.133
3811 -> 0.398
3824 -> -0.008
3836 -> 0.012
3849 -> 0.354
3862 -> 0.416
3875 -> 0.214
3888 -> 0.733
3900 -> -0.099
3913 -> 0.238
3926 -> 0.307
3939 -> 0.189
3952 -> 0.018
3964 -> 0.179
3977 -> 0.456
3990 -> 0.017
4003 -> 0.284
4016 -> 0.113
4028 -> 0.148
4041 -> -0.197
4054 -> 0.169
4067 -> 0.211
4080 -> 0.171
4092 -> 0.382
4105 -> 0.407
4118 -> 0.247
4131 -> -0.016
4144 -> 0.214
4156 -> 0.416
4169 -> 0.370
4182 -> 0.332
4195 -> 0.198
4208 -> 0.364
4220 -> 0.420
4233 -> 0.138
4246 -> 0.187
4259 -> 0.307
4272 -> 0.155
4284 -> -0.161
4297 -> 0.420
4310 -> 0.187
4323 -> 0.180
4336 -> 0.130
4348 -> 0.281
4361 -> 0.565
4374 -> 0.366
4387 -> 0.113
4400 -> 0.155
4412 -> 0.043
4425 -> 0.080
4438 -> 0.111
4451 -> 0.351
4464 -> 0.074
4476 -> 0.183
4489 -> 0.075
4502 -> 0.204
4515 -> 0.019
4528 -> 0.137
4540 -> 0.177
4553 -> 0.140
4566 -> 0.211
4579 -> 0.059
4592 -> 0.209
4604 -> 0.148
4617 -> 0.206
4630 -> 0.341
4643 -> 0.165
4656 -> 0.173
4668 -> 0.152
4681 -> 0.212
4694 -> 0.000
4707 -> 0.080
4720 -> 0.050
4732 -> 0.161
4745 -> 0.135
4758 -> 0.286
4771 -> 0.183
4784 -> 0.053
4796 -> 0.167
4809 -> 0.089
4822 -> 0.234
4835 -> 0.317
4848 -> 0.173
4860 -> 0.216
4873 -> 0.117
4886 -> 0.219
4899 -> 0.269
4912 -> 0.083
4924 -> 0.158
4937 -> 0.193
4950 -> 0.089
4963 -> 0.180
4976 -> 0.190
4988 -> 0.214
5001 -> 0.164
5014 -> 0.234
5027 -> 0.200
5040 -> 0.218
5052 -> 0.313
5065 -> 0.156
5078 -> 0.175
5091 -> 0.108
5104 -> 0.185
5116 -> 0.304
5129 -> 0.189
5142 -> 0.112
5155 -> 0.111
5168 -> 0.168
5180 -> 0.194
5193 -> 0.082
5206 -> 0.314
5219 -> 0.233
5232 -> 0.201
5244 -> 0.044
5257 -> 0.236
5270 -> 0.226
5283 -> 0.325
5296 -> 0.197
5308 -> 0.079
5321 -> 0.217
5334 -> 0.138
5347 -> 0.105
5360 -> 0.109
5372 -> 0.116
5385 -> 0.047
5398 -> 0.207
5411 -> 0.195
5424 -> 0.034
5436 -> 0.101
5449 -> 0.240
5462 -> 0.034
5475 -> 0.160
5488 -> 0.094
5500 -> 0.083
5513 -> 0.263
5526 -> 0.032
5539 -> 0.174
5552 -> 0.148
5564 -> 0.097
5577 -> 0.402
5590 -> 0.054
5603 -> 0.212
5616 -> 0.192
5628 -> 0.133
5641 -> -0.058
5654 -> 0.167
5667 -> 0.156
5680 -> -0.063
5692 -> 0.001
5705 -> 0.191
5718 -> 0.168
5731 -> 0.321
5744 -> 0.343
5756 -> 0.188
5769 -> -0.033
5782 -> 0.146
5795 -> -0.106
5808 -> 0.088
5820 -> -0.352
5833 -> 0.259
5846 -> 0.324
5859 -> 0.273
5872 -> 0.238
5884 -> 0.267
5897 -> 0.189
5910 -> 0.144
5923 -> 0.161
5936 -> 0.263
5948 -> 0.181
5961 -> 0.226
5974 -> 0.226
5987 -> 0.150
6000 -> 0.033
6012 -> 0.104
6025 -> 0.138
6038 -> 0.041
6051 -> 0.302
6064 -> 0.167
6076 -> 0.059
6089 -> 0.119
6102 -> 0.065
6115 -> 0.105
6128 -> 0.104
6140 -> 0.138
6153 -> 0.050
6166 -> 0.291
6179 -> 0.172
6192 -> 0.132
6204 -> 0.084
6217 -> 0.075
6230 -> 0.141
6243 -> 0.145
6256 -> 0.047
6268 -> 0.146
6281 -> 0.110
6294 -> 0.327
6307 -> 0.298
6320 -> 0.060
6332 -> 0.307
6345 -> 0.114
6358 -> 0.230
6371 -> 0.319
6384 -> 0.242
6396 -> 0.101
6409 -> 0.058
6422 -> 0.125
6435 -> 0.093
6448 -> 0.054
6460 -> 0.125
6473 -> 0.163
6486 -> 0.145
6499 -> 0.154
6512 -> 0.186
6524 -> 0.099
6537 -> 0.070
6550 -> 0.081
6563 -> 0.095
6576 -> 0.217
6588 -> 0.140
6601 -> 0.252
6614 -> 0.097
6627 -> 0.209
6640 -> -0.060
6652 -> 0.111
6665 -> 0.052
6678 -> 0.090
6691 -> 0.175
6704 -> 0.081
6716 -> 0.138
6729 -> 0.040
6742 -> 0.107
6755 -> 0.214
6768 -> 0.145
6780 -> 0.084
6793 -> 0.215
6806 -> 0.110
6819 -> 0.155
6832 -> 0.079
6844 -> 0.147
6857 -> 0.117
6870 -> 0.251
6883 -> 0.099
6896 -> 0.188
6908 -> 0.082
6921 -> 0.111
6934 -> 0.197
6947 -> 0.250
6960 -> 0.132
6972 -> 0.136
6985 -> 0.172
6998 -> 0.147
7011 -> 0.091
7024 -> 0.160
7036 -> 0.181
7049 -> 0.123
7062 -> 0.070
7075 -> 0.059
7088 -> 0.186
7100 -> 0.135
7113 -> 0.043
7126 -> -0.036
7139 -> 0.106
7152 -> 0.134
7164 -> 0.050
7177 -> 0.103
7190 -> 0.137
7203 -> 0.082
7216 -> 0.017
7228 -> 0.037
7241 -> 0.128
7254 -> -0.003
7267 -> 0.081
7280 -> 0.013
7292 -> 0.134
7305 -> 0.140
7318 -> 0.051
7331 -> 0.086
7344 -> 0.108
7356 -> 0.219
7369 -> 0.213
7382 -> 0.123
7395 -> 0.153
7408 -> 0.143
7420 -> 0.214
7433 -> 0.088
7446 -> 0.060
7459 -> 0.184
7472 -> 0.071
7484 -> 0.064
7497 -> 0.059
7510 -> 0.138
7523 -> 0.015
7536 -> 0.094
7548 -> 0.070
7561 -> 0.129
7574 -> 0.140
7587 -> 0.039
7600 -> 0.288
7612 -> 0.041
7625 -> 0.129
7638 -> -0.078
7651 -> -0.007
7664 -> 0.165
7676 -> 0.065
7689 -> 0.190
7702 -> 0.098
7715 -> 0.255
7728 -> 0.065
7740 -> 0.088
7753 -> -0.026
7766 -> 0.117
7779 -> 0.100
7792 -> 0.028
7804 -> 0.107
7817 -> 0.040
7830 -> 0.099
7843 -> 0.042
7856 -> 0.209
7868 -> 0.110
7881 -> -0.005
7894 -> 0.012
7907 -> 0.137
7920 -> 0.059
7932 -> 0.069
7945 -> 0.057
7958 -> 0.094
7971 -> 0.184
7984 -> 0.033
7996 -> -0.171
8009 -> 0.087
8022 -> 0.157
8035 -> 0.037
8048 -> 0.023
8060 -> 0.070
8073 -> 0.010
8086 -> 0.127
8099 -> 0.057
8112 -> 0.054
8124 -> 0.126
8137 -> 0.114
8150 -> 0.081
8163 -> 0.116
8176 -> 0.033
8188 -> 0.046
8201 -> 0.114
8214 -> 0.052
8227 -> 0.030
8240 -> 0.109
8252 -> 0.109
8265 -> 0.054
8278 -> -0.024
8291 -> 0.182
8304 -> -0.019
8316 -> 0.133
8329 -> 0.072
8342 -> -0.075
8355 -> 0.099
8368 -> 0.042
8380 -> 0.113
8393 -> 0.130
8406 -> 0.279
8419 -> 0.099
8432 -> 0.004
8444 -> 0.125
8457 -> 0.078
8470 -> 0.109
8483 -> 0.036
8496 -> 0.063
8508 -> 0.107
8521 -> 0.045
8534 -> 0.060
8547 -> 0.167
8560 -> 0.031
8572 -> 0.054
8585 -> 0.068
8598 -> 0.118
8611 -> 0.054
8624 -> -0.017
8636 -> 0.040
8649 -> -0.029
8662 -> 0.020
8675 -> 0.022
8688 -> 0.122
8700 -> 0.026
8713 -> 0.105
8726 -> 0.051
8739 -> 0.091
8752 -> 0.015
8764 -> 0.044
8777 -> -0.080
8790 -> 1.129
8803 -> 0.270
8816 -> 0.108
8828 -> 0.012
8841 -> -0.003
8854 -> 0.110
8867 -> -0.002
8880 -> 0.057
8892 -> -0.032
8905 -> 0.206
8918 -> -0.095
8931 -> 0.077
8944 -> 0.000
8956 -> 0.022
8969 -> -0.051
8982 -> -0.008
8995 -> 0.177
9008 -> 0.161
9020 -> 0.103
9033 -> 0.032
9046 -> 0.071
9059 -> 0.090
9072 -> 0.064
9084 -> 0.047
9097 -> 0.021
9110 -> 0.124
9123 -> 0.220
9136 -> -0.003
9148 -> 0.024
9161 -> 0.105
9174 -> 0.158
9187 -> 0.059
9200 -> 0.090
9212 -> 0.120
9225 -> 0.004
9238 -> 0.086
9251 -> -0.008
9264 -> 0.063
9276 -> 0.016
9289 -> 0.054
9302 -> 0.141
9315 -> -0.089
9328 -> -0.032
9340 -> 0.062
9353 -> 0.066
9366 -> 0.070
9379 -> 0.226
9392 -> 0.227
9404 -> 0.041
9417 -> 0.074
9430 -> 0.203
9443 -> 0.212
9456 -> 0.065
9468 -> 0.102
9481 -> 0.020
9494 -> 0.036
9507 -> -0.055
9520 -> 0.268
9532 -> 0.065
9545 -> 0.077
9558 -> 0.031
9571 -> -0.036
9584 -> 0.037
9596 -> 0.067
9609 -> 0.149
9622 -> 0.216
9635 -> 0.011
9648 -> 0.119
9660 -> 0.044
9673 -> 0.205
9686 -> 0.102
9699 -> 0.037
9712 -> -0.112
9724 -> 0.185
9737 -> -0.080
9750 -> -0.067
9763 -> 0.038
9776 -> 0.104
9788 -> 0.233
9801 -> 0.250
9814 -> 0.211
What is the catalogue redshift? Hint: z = 1.358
